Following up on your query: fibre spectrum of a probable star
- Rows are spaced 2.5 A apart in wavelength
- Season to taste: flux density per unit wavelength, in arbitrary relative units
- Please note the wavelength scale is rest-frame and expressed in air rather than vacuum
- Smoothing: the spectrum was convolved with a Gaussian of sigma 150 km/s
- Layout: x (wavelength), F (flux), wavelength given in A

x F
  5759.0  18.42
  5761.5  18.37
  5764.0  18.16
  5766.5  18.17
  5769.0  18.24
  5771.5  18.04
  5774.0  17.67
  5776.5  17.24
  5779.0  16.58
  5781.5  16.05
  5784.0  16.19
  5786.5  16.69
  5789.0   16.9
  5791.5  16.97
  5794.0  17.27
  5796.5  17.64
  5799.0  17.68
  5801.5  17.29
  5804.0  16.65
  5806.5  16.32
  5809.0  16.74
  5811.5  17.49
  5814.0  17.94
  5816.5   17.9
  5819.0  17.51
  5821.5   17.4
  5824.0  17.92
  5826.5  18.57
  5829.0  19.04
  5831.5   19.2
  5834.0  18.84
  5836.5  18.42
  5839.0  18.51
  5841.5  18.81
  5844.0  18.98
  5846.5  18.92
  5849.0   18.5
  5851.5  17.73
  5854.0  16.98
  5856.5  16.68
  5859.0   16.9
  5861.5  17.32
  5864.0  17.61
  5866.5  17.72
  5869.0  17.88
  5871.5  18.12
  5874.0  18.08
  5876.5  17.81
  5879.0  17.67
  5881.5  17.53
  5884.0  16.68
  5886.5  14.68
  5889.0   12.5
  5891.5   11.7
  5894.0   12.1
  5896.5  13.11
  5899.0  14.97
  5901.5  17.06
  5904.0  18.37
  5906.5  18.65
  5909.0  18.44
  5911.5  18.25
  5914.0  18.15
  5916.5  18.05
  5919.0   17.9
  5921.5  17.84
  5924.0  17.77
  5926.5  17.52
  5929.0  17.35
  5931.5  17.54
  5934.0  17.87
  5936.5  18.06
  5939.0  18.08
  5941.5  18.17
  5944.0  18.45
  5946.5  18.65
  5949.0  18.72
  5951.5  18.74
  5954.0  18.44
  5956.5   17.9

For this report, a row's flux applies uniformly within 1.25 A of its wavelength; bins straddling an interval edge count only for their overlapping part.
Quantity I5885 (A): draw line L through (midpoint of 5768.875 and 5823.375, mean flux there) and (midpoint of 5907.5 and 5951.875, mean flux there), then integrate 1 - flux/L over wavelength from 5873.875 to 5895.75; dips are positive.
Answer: 3.1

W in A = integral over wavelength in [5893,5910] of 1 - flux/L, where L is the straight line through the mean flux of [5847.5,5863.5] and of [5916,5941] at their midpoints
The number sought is 1.5 A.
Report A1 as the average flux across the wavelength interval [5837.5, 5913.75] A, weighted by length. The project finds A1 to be 17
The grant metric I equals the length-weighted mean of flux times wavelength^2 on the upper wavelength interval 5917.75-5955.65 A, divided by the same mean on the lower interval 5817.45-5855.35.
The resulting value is 1.02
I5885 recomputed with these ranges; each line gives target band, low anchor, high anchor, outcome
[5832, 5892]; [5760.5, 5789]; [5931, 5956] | 1.6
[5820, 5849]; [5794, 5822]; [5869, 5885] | -1.9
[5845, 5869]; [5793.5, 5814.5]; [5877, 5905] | -2.5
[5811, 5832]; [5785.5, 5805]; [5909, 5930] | -1.0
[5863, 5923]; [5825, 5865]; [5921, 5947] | 4.5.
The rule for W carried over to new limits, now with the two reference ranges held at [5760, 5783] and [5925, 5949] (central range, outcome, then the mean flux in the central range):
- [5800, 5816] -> 0.52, 17.1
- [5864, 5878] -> -0.04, 17.9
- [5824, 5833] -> -0.53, 18.8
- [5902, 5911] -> -0.21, 18.3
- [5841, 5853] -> -0.51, 18.5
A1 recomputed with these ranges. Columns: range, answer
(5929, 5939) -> 17.8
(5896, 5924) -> 17.5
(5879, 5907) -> 15.2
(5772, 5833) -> 17.4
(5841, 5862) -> 17.9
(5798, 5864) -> 17.9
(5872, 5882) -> 17.8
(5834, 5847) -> 18.7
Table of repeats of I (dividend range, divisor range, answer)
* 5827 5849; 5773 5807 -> 1.13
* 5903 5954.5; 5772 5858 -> 1.07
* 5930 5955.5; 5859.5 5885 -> 1.06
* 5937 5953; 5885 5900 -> 1.42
